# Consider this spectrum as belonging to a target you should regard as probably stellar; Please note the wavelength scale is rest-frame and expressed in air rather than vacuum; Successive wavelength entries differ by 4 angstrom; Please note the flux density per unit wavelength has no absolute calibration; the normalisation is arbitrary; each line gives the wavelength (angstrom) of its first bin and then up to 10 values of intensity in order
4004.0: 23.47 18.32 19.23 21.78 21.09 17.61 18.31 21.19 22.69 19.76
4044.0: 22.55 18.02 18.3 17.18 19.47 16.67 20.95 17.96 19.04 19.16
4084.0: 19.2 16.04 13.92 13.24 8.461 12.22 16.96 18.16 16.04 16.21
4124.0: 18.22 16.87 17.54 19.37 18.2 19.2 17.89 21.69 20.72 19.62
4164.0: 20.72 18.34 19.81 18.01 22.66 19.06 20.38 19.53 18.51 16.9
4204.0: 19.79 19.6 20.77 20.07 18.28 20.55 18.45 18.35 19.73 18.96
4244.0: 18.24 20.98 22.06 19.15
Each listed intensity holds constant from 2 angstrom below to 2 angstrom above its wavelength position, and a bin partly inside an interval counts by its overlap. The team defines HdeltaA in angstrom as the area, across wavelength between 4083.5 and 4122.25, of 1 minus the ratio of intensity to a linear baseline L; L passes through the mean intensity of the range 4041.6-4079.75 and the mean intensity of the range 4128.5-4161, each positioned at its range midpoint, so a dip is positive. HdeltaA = 8.4 angstrom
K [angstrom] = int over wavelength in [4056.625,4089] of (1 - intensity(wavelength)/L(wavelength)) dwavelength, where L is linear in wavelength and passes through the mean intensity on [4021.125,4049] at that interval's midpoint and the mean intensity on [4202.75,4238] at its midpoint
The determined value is 2.3 angstrom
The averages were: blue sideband 20.1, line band 18.6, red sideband 19.5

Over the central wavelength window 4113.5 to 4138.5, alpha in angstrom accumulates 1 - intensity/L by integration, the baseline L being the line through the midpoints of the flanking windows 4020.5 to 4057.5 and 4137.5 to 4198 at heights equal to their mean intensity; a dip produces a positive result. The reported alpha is 2.8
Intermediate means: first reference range 19.6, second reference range 19.6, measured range 17.4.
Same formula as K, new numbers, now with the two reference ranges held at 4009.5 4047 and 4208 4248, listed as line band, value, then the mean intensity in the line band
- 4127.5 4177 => 1.5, 19.2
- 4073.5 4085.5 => 0.6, 19.1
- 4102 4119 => 3.5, 15.9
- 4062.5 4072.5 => 0.7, 18.7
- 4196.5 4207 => 0.5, 18.5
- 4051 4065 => 1.6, 18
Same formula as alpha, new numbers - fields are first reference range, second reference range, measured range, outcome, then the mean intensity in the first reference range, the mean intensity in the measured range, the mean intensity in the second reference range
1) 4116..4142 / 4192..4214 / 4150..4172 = -2.3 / 17.6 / 20.2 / 19.2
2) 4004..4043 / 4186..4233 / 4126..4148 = 1.6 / 20.2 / 18.2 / 19.3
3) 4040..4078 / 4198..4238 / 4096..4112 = 4.8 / 18.9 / 13.3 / 19.2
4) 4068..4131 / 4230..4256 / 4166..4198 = -2.3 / 16.3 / 19.5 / 19.7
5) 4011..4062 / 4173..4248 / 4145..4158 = -0.3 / 19.8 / 20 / 19.4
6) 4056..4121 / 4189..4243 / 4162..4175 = -0.9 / 16.5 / 19.5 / 19.2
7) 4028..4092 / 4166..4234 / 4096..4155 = 7.1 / 19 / 16.9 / 19.4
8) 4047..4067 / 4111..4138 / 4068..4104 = 3.8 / 18.1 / 16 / 17.5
